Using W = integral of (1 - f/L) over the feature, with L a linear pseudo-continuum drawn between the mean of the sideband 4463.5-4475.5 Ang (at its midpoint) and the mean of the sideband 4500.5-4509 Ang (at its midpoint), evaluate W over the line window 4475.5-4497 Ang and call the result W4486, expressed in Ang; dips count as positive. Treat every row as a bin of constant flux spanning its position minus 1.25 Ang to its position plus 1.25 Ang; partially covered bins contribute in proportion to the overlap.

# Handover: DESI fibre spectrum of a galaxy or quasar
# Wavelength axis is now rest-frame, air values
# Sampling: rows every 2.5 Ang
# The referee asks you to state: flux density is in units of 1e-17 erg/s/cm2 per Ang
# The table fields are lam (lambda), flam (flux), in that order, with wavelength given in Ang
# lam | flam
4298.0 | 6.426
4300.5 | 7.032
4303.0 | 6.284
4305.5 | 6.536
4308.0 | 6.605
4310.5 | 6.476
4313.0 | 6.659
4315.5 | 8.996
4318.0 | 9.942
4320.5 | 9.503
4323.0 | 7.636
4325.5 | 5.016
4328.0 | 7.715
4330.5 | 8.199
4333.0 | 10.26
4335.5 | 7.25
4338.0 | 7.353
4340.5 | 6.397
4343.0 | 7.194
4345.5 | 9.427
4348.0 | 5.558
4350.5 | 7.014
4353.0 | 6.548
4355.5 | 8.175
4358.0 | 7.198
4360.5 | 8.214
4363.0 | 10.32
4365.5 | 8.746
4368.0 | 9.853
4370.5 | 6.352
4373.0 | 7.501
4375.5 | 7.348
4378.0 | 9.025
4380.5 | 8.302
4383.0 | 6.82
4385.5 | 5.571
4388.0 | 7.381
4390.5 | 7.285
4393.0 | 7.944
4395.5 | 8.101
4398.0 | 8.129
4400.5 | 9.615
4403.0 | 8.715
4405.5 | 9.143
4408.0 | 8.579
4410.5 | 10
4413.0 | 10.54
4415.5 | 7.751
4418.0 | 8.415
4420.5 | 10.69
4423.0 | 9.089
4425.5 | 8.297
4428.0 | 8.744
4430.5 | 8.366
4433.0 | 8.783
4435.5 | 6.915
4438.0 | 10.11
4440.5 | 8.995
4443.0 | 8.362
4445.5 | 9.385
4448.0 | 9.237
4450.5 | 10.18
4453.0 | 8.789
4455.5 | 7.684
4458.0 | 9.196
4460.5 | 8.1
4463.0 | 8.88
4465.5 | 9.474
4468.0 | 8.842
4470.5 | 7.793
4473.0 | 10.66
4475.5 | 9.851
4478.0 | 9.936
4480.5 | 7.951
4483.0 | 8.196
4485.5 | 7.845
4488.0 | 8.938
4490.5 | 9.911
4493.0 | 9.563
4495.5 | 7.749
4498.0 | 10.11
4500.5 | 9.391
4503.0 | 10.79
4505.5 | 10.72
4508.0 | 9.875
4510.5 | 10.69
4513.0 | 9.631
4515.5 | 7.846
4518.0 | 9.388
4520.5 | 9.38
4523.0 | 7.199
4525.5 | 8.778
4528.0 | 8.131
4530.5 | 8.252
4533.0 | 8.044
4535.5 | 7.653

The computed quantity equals 2.0 Ang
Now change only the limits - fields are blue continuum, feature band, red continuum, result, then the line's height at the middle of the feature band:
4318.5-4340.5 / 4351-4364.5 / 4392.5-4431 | 0.3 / 8.22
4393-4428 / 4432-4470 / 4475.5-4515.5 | 1.3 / 9.16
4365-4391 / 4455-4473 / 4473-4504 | 0.3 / 8.88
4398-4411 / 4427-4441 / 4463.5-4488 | 0.6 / 9.01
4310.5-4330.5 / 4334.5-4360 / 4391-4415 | 2.9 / 8.19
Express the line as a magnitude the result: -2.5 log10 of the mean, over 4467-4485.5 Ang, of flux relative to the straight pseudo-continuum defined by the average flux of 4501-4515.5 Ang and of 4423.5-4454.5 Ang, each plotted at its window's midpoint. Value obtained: 0.06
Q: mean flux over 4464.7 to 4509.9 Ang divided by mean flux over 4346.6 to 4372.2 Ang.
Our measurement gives 1.20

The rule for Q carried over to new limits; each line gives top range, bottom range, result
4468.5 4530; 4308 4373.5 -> 1.17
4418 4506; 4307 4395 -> 1.17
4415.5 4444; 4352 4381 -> 1.08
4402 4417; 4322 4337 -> 1.19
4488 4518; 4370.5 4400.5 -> 1.26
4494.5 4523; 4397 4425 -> 1.04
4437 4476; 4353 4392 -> 1.16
